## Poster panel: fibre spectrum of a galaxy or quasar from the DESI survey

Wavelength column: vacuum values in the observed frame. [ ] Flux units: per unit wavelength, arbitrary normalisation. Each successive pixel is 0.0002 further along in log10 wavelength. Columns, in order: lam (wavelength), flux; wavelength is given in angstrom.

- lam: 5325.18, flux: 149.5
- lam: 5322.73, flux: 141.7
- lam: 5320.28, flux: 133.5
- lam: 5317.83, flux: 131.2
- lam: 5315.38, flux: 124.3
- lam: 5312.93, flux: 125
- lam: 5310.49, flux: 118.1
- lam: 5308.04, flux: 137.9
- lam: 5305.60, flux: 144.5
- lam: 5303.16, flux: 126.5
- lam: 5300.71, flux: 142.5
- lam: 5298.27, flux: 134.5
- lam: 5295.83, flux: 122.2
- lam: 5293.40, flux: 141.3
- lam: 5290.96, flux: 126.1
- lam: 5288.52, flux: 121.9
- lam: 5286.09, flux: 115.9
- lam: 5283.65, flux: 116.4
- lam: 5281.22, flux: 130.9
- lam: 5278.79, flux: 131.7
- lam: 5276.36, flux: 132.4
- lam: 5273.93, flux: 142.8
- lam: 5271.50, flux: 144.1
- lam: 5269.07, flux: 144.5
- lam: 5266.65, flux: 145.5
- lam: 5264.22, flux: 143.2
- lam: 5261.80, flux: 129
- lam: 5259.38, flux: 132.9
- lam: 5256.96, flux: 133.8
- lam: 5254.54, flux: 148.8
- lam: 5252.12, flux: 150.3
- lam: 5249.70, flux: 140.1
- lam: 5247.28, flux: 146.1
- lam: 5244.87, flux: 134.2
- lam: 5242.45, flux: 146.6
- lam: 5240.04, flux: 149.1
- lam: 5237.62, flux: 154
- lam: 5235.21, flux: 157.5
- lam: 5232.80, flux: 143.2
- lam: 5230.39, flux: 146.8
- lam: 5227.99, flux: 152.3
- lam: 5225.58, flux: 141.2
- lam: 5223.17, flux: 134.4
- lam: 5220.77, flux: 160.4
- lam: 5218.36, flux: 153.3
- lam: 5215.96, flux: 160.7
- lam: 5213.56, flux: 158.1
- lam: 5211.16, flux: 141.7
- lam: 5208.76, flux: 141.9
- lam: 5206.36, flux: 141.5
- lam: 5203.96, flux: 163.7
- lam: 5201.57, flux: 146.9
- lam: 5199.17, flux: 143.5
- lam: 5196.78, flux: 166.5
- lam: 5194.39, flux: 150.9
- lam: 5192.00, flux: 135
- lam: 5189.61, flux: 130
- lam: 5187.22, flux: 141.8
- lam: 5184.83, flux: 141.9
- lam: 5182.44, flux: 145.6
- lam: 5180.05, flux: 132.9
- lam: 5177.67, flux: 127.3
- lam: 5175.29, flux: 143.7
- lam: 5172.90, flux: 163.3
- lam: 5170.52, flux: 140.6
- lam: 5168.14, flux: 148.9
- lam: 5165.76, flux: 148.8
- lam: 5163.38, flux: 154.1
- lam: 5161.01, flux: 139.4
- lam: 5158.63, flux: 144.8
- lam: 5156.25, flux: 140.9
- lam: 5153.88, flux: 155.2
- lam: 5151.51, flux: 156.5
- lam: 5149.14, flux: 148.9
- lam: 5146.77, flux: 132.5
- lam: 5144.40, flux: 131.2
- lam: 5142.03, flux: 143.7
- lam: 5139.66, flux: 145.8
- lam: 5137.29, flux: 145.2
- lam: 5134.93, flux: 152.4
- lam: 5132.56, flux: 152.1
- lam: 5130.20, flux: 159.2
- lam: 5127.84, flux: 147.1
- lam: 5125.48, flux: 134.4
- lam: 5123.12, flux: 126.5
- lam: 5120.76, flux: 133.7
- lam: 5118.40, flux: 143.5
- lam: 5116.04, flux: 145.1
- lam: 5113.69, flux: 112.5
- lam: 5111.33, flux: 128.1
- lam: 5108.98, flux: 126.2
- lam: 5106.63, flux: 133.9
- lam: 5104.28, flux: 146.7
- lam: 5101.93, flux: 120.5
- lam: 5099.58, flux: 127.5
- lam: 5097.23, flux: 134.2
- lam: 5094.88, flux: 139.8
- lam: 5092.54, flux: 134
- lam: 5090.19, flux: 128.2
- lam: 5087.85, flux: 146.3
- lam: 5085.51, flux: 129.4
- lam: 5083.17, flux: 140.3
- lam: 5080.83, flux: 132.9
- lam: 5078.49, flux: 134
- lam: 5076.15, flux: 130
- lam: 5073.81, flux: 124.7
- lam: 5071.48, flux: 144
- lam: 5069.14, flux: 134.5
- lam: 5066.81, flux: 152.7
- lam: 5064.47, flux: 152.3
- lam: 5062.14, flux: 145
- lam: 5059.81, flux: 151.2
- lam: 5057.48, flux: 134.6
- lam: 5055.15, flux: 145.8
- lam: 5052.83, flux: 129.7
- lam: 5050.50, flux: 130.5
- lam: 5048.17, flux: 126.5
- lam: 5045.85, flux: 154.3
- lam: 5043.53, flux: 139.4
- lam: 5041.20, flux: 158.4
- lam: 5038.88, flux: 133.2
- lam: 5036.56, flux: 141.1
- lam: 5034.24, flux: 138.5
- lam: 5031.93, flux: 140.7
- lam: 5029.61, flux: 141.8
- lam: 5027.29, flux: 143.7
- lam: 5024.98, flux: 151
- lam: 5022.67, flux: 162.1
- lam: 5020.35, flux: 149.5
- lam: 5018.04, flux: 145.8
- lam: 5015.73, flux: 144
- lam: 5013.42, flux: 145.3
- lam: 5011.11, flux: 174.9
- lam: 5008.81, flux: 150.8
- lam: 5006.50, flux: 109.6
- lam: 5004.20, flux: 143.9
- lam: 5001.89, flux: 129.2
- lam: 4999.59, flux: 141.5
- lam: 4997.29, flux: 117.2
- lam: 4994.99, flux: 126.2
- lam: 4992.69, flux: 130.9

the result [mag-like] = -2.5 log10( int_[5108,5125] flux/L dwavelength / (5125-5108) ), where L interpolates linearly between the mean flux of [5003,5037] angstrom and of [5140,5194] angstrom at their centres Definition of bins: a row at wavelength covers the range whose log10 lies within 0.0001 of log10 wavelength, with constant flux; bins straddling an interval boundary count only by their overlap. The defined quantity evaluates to 0.103 mag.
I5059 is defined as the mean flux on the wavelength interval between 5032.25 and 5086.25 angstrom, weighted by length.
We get 139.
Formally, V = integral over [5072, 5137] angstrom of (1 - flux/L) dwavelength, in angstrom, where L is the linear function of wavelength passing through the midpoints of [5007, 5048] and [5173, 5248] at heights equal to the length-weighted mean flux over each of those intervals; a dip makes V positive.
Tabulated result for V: 4.8 angstrom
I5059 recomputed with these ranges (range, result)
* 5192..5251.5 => 149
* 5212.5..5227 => 151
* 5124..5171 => 146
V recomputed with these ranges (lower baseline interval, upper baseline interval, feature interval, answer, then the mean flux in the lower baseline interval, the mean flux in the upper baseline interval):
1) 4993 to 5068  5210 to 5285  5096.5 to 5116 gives 1.78 angstrom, 142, 143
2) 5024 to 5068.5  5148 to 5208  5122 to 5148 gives 0.38 angstrom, 143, 146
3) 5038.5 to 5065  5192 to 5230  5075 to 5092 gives 1.06 angstrom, 142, 150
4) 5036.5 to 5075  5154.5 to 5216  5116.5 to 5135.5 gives 0.03 angstrom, 141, 146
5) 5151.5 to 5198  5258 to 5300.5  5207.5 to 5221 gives -1.11 angstrom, 145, 133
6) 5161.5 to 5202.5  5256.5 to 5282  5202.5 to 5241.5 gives -2.34 angstrom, 145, 138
